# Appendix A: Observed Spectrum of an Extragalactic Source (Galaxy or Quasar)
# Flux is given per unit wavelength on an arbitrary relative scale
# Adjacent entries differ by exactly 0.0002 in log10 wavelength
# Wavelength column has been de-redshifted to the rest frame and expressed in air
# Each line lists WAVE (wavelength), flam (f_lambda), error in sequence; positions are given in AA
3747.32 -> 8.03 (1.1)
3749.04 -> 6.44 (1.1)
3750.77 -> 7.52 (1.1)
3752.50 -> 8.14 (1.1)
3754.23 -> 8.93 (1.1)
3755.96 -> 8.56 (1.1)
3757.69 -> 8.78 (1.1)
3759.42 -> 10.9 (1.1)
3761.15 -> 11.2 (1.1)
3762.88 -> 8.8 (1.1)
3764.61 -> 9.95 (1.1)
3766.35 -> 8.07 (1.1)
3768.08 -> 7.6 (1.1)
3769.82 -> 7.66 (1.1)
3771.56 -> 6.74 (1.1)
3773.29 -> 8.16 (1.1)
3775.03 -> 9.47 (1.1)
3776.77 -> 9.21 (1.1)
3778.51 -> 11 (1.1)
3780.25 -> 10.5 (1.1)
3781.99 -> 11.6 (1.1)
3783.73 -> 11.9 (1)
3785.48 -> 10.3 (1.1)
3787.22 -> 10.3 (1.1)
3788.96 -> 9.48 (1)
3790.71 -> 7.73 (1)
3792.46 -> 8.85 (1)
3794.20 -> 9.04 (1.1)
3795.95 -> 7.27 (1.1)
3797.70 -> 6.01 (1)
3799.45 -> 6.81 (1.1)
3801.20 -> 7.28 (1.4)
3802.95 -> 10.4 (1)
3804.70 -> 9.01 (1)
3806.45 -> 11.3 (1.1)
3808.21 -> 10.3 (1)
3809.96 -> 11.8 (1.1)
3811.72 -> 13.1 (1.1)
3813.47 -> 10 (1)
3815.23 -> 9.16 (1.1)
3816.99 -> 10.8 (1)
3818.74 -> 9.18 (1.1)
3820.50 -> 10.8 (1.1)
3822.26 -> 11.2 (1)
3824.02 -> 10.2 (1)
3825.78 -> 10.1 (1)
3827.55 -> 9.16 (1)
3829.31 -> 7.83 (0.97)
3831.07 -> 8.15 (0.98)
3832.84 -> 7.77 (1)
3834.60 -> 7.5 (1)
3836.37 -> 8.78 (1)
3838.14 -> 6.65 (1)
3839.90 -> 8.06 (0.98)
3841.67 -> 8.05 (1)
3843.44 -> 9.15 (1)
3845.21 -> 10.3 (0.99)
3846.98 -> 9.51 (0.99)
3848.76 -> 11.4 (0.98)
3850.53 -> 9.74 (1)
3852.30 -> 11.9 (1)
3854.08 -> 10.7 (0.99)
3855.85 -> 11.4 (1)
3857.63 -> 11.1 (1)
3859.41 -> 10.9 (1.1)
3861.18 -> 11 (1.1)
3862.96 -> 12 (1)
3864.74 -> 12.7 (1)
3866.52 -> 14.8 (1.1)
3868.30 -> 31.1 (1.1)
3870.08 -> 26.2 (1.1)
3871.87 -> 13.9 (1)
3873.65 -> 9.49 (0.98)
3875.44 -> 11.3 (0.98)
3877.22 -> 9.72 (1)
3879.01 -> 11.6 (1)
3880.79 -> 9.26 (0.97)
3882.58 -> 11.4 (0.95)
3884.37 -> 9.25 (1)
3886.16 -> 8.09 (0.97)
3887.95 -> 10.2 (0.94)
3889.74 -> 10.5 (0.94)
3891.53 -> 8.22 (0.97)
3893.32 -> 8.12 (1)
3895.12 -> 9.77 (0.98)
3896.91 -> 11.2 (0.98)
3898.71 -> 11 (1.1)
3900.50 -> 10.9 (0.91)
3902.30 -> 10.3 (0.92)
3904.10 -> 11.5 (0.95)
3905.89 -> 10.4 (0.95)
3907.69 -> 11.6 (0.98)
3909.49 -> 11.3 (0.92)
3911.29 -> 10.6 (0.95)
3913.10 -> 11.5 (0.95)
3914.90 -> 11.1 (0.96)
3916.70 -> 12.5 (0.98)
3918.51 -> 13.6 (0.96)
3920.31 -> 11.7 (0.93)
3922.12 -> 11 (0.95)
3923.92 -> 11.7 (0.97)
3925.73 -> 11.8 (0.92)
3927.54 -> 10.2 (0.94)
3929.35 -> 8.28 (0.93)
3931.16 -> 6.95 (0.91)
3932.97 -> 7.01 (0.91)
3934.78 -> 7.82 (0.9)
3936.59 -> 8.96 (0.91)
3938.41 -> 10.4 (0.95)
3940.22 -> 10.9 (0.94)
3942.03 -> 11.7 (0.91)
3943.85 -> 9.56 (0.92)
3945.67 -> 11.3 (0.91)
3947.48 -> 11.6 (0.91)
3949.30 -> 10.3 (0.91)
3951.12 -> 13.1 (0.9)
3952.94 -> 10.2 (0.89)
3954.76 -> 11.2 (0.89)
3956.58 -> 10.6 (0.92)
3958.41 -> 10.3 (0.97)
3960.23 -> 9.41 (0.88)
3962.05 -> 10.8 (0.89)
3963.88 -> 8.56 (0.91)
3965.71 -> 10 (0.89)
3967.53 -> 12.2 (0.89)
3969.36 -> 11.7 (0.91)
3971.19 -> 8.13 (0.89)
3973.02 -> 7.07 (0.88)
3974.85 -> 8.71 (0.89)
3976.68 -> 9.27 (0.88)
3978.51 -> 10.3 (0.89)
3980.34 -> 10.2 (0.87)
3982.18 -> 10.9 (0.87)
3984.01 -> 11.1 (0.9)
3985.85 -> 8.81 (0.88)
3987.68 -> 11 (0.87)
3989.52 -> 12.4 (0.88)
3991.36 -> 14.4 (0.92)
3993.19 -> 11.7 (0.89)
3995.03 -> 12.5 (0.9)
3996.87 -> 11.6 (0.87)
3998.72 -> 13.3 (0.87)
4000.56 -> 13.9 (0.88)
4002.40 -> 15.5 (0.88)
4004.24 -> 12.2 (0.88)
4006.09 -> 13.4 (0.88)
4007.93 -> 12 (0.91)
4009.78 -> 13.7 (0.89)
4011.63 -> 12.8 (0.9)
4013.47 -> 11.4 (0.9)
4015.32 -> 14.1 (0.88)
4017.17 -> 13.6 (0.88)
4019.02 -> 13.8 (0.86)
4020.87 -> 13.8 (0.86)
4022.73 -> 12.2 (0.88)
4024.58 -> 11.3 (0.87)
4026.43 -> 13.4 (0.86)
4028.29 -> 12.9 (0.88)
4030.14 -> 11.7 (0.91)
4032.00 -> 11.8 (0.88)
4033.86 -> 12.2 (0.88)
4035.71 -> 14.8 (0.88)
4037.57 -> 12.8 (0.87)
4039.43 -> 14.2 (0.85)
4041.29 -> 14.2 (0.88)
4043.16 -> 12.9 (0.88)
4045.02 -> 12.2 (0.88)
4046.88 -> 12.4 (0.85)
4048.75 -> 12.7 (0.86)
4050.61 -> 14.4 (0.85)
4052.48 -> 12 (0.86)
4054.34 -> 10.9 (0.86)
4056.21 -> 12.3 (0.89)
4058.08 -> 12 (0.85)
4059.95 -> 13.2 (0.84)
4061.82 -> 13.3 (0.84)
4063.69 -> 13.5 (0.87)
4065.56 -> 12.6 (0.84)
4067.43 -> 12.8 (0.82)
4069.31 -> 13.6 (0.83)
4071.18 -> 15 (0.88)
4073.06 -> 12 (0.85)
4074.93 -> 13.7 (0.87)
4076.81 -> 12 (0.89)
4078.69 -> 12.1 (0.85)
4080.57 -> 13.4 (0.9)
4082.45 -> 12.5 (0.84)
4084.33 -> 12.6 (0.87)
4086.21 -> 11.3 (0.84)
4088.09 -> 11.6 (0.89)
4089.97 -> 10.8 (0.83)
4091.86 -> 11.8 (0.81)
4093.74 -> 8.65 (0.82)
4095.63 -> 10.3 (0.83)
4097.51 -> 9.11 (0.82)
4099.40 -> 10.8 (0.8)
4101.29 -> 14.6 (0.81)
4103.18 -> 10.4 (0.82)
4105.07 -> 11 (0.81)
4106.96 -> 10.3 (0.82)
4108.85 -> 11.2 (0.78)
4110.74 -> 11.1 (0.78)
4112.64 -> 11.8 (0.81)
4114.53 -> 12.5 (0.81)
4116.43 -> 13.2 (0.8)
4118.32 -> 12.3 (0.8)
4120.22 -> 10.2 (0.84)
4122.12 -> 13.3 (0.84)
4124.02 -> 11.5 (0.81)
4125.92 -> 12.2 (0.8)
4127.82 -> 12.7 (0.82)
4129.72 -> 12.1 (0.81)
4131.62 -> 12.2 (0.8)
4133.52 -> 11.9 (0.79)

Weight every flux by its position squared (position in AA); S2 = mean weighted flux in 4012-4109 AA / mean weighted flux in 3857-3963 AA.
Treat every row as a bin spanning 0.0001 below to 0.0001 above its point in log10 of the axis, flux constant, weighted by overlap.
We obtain 1.19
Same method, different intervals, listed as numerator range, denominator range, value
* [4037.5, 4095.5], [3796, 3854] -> 1.50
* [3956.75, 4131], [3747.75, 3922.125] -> 1.29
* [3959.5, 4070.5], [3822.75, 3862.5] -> 1.39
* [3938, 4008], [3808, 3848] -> 1.27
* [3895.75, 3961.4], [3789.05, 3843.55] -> 1.24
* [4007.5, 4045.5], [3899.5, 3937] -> 1.30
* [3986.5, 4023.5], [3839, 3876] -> 1.10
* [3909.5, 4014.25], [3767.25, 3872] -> 1.13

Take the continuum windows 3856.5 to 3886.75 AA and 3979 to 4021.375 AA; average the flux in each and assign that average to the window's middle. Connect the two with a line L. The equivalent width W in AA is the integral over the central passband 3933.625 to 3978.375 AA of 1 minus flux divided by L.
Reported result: 9.1 AA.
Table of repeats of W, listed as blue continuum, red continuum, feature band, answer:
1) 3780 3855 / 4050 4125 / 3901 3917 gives -1.21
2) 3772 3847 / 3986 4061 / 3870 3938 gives 1.59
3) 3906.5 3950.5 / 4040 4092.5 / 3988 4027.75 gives -4.06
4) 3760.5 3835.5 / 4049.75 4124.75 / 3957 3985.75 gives 2.81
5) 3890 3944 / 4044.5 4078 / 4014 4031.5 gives -1.08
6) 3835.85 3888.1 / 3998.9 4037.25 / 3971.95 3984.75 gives 3.11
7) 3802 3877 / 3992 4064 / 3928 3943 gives 3.73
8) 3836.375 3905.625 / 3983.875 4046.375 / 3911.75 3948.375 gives 4.43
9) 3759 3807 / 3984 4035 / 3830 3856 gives 2.25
